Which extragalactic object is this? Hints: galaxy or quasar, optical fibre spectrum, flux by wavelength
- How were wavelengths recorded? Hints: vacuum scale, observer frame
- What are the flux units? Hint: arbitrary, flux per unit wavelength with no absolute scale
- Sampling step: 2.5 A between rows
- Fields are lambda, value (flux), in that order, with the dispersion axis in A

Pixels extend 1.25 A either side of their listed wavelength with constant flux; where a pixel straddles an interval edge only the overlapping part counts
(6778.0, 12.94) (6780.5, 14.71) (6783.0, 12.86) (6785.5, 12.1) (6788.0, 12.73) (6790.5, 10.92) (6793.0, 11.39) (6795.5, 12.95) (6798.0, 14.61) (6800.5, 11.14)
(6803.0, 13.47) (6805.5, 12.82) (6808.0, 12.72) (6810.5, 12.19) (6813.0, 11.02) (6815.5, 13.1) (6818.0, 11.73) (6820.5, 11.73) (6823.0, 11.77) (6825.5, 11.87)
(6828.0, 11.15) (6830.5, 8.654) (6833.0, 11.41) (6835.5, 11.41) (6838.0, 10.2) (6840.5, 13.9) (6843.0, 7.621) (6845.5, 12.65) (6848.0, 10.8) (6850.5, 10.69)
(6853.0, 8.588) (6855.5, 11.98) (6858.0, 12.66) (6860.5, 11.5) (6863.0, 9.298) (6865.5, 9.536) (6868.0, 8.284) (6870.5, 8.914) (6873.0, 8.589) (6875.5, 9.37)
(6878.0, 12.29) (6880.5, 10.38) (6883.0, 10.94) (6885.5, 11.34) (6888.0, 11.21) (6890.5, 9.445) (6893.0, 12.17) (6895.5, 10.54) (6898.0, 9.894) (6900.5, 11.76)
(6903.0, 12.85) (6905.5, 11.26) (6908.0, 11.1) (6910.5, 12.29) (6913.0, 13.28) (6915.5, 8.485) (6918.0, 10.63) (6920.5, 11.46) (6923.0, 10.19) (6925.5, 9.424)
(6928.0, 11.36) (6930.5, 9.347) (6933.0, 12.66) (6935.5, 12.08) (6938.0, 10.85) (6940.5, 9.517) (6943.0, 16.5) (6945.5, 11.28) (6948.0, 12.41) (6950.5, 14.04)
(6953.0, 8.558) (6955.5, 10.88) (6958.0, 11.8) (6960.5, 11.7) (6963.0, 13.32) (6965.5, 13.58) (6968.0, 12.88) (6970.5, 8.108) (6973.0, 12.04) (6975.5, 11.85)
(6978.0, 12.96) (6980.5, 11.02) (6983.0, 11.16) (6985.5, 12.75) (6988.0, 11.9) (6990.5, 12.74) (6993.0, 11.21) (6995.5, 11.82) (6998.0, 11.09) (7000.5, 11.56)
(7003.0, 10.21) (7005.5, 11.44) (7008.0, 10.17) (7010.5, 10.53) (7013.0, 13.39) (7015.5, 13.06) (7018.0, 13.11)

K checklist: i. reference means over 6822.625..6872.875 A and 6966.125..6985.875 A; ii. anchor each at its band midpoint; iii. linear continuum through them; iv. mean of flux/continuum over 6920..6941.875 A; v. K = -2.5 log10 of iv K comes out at 0.05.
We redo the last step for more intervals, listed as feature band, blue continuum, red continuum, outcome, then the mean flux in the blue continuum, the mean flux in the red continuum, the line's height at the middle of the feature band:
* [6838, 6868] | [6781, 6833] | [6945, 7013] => 0.12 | 12.1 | 11.6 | 12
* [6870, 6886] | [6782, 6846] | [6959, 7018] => 0.15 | 11.8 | 11.8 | 11.8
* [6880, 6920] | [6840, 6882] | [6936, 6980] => -0.01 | 10.4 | 11.9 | 11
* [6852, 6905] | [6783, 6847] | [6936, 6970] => 0.13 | 11.8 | 12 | 11.9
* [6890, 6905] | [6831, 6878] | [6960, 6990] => -0.02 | 10.4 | 12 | 11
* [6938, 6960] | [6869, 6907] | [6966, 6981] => -0.04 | 10.7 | 11.6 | 11.3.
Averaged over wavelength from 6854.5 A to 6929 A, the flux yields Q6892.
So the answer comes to 10.7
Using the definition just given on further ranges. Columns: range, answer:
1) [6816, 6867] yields 11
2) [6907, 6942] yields 10.9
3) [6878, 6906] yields 11.1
